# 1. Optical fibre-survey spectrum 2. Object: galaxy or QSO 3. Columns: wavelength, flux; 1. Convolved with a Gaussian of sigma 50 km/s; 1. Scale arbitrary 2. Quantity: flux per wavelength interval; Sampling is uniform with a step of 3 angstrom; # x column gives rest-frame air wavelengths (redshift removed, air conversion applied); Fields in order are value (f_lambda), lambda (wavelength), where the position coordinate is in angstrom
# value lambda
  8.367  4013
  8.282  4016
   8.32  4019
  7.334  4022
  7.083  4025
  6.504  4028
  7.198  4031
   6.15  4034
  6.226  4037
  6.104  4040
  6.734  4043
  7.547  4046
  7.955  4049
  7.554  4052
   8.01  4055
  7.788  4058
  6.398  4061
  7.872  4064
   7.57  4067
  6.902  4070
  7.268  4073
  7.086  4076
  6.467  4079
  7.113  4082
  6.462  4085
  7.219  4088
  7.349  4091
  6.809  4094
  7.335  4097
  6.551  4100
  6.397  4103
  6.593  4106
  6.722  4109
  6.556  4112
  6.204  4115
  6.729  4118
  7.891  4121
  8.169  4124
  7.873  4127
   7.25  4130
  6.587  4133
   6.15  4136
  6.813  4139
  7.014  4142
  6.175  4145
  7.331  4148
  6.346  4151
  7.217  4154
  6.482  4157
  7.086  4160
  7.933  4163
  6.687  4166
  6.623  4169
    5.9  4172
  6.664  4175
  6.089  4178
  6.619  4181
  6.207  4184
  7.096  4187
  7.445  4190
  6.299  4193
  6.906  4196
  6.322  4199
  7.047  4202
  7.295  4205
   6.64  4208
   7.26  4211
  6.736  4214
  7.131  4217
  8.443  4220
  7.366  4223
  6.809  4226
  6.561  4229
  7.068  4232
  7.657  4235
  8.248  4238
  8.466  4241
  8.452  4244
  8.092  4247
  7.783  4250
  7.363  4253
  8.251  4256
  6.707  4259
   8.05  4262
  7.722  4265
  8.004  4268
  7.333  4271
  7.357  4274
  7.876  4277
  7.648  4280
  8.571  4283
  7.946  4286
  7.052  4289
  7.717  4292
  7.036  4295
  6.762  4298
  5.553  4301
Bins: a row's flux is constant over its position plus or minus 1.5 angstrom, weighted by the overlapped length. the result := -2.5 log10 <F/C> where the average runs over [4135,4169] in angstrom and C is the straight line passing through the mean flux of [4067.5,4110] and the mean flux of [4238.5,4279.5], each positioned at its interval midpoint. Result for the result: 0.06 mag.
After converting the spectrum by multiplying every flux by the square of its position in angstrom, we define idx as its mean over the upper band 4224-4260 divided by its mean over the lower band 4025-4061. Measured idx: 1.19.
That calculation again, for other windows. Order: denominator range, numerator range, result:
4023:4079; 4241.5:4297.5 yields 1.21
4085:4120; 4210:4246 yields 1.18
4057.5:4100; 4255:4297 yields 1.19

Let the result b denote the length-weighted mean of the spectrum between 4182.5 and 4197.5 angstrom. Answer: 6.79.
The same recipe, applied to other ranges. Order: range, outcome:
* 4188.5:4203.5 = 6.8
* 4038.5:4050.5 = 7.09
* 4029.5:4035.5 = 6.67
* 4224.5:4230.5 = 6.68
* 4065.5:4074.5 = 7.25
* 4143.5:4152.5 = 6.62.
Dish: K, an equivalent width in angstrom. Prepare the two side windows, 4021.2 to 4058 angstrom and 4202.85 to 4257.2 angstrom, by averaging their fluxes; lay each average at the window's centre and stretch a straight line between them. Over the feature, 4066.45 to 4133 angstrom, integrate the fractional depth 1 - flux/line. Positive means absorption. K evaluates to 1.8 angstrom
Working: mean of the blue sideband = 7.06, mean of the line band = 7.01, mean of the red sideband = 7.52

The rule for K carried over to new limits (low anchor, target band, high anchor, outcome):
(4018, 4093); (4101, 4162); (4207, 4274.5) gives 3.4 angstrom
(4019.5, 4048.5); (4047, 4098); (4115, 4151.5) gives -2.4 angstrom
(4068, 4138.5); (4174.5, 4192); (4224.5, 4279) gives 1.6 angstrom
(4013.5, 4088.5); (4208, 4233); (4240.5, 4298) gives 1.5 angstrom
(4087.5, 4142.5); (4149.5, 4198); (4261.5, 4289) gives 3.6 angstrom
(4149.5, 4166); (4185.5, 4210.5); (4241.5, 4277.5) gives 1.4 angstrom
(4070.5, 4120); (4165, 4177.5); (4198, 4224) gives 1.1 angstrom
